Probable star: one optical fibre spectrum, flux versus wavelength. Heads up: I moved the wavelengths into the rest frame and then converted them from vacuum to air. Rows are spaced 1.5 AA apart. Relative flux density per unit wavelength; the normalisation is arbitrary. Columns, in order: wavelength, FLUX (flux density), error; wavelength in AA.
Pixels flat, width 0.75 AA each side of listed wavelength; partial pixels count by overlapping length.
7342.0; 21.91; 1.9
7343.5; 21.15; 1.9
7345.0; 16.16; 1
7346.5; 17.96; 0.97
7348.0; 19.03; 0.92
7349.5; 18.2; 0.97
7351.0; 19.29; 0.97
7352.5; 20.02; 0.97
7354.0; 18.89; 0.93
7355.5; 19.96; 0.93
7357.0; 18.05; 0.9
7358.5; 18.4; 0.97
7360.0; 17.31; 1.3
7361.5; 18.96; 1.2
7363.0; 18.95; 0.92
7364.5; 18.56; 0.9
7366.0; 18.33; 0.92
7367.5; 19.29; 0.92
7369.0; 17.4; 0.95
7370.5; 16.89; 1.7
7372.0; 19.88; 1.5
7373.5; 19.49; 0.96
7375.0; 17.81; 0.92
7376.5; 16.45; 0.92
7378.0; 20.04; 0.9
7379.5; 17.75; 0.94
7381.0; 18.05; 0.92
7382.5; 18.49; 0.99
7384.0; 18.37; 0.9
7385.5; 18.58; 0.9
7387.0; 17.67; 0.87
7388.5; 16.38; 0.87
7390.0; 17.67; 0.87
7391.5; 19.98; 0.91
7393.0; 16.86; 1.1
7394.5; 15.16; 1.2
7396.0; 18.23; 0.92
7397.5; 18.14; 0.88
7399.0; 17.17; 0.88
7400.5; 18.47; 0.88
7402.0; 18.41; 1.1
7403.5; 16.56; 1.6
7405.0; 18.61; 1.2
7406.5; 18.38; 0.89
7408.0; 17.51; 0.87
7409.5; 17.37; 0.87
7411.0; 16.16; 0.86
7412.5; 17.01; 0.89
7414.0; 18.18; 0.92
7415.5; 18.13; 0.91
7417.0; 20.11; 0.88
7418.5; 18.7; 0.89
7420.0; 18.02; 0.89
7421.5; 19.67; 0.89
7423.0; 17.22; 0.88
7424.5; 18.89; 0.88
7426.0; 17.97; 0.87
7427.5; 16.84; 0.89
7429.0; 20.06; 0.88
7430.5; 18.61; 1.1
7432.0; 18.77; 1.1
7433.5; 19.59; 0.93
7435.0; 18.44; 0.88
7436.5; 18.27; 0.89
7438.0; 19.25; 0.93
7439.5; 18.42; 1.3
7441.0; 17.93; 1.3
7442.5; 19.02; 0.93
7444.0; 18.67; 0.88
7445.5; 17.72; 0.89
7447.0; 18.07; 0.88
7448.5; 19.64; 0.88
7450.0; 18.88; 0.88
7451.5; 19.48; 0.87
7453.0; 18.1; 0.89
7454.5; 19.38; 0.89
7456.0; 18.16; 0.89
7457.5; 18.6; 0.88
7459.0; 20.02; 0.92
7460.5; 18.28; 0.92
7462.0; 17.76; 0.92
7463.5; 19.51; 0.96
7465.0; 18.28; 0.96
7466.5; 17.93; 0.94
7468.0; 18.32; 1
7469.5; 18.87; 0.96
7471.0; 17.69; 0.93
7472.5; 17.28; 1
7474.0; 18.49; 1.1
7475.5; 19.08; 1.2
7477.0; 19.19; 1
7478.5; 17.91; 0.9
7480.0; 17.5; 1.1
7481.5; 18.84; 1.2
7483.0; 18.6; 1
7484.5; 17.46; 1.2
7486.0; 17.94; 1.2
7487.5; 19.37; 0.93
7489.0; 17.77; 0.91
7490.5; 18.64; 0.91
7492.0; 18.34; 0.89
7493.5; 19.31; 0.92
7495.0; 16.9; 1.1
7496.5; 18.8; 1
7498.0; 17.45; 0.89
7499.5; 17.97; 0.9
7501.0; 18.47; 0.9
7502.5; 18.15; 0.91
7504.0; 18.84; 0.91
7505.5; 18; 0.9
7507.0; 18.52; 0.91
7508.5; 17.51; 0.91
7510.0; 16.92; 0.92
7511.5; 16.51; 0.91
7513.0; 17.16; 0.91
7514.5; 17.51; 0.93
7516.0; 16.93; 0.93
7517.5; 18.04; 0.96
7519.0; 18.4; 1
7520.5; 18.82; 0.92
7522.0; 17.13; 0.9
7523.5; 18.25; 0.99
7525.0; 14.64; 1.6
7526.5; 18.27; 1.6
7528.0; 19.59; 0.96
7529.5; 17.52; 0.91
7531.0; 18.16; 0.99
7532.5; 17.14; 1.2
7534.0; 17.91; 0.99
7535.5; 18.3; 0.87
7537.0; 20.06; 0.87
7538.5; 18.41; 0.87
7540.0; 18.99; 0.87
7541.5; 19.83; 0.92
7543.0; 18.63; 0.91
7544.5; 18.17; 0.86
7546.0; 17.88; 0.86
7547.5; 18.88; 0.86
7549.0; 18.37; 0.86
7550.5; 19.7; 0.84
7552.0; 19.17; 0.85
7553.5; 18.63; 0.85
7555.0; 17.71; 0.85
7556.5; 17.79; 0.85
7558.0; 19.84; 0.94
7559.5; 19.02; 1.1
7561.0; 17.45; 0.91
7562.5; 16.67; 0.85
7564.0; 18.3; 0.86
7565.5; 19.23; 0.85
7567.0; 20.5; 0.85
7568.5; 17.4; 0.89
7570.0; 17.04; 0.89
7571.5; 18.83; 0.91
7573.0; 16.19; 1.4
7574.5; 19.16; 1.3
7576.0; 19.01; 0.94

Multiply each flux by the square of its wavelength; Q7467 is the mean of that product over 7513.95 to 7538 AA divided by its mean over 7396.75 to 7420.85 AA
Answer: 1.03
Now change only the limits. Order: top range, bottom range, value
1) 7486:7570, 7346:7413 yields 1.04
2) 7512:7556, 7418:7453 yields 1.00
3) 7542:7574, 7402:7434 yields 1.05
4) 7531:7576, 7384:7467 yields 1.05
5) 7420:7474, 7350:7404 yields 1.04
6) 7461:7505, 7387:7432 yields 1.04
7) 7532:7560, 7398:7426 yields 1.07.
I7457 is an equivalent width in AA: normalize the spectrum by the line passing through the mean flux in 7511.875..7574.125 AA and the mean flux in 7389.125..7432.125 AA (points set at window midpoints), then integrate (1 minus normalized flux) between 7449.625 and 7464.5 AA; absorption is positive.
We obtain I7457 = -0.6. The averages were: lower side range 18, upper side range 18.2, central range 18.8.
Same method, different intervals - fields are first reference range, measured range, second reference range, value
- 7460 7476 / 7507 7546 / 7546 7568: 1.2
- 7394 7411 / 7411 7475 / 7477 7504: -2.2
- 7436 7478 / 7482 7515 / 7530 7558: 1.0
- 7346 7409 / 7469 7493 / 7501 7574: -0.2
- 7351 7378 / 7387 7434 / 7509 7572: 1.2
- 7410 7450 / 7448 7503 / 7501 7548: -0.6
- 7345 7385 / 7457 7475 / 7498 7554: -0.2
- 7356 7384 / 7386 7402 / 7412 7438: 0.7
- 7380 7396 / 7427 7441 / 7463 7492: -0.5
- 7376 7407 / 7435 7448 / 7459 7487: -0.2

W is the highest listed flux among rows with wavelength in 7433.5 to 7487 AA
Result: 20.02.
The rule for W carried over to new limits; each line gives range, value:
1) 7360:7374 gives 19.88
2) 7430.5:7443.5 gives 19.59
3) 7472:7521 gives 19.37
